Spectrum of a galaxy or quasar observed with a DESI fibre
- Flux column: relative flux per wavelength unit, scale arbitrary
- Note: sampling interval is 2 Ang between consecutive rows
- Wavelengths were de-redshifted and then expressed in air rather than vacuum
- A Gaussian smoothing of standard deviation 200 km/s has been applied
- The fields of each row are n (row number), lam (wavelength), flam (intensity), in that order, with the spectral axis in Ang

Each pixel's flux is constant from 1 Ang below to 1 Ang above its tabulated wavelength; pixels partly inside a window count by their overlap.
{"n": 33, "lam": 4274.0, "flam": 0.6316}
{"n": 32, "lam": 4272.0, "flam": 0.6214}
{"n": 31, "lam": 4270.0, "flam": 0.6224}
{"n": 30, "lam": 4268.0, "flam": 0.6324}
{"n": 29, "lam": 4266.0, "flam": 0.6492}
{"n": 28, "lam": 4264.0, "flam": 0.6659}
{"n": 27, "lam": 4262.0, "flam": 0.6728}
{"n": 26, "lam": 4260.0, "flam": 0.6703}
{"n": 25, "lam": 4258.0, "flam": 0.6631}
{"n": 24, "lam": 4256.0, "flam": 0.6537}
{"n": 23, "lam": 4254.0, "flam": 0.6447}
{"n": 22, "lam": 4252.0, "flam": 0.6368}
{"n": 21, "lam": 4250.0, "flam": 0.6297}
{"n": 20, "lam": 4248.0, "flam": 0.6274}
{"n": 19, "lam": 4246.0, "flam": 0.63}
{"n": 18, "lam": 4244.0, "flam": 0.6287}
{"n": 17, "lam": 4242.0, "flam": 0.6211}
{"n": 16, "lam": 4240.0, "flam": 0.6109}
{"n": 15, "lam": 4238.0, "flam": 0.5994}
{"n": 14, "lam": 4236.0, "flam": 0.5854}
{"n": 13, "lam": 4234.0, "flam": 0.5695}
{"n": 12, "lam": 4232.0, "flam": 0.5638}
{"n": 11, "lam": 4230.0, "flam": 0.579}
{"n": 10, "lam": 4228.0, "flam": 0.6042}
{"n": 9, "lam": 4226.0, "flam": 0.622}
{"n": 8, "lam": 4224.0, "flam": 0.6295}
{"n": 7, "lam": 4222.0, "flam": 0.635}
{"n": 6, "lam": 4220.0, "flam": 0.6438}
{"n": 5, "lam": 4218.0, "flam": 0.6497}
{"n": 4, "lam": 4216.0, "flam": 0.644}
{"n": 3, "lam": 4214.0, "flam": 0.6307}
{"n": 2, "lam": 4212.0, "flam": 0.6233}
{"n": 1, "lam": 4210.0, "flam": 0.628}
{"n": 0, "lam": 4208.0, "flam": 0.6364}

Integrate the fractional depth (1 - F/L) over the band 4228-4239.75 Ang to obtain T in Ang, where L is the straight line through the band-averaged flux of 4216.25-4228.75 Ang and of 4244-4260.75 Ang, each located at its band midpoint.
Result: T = 1.0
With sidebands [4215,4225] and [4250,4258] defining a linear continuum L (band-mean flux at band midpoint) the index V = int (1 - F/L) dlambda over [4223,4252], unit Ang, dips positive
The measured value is 1.6 Ang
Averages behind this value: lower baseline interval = 0.64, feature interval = 0.608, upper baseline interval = 0.645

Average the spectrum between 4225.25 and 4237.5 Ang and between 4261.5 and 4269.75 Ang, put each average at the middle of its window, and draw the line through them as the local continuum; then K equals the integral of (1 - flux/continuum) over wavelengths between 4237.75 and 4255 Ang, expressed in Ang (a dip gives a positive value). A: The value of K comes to -0.3 Ang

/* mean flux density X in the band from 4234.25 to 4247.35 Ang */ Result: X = 0.611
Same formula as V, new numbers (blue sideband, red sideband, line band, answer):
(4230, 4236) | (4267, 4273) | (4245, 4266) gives -1.56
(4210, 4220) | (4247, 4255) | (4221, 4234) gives 0.68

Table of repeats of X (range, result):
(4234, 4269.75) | 0.634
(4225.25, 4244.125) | 0.597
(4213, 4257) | 0.62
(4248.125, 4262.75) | 0.651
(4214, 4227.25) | 0.636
